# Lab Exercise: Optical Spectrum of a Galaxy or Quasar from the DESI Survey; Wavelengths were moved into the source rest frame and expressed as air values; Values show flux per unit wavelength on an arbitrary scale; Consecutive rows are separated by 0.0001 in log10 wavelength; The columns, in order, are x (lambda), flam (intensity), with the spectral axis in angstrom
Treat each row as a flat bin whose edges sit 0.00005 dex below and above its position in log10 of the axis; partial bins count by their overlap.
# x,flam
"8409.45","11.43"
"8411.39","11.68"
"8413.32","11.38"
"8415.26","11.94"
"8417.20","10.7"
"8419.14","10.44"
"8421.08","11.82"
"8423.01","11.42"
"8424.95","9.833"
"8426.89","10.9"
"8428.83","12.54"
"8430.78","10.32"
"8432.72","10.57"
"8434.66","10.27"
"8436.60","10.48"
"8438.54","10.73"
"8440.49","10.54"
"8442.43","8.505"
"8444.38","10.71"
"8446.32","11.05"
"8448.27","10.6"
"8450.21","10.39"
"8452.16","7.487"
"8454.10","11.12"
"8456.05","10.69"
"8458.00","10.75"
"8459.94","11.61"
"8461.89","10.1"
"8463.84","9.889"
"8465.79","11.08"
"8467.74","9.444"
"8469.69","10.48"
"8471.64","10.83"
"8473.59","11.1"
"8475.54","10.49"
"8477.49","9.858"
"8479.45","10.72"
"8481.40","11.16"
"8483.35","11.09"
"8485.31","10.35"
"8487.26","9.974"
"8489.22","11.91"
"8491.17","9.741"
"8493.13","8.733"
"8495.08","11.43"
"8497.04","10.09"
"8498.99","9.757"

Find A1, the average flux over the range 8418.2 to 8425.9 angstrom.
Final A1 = 10.9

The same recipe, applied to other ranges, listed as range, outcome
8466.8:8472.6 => 10.3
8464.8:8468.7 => 10.3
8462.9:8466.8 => 10.5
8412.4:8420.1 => 11.1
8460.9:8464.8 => 9.99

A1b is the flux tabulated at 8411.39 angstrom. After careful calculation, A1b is 11.68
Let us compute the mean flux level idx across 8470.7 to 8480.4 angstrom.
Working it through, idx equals 10.6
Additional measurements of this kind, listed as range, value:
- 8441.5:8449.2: 10.2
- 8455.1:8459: 10.7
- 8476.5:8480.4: 10.3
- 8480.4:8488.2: 10.7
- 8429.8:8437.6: 10.4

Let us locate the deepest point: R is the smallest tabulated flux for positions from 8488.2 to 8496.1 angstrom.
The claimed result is 8.733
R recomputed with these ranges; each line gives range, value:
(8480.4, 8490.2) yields 9.974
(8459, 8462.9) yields 10.1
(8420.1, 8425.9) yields 9.833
